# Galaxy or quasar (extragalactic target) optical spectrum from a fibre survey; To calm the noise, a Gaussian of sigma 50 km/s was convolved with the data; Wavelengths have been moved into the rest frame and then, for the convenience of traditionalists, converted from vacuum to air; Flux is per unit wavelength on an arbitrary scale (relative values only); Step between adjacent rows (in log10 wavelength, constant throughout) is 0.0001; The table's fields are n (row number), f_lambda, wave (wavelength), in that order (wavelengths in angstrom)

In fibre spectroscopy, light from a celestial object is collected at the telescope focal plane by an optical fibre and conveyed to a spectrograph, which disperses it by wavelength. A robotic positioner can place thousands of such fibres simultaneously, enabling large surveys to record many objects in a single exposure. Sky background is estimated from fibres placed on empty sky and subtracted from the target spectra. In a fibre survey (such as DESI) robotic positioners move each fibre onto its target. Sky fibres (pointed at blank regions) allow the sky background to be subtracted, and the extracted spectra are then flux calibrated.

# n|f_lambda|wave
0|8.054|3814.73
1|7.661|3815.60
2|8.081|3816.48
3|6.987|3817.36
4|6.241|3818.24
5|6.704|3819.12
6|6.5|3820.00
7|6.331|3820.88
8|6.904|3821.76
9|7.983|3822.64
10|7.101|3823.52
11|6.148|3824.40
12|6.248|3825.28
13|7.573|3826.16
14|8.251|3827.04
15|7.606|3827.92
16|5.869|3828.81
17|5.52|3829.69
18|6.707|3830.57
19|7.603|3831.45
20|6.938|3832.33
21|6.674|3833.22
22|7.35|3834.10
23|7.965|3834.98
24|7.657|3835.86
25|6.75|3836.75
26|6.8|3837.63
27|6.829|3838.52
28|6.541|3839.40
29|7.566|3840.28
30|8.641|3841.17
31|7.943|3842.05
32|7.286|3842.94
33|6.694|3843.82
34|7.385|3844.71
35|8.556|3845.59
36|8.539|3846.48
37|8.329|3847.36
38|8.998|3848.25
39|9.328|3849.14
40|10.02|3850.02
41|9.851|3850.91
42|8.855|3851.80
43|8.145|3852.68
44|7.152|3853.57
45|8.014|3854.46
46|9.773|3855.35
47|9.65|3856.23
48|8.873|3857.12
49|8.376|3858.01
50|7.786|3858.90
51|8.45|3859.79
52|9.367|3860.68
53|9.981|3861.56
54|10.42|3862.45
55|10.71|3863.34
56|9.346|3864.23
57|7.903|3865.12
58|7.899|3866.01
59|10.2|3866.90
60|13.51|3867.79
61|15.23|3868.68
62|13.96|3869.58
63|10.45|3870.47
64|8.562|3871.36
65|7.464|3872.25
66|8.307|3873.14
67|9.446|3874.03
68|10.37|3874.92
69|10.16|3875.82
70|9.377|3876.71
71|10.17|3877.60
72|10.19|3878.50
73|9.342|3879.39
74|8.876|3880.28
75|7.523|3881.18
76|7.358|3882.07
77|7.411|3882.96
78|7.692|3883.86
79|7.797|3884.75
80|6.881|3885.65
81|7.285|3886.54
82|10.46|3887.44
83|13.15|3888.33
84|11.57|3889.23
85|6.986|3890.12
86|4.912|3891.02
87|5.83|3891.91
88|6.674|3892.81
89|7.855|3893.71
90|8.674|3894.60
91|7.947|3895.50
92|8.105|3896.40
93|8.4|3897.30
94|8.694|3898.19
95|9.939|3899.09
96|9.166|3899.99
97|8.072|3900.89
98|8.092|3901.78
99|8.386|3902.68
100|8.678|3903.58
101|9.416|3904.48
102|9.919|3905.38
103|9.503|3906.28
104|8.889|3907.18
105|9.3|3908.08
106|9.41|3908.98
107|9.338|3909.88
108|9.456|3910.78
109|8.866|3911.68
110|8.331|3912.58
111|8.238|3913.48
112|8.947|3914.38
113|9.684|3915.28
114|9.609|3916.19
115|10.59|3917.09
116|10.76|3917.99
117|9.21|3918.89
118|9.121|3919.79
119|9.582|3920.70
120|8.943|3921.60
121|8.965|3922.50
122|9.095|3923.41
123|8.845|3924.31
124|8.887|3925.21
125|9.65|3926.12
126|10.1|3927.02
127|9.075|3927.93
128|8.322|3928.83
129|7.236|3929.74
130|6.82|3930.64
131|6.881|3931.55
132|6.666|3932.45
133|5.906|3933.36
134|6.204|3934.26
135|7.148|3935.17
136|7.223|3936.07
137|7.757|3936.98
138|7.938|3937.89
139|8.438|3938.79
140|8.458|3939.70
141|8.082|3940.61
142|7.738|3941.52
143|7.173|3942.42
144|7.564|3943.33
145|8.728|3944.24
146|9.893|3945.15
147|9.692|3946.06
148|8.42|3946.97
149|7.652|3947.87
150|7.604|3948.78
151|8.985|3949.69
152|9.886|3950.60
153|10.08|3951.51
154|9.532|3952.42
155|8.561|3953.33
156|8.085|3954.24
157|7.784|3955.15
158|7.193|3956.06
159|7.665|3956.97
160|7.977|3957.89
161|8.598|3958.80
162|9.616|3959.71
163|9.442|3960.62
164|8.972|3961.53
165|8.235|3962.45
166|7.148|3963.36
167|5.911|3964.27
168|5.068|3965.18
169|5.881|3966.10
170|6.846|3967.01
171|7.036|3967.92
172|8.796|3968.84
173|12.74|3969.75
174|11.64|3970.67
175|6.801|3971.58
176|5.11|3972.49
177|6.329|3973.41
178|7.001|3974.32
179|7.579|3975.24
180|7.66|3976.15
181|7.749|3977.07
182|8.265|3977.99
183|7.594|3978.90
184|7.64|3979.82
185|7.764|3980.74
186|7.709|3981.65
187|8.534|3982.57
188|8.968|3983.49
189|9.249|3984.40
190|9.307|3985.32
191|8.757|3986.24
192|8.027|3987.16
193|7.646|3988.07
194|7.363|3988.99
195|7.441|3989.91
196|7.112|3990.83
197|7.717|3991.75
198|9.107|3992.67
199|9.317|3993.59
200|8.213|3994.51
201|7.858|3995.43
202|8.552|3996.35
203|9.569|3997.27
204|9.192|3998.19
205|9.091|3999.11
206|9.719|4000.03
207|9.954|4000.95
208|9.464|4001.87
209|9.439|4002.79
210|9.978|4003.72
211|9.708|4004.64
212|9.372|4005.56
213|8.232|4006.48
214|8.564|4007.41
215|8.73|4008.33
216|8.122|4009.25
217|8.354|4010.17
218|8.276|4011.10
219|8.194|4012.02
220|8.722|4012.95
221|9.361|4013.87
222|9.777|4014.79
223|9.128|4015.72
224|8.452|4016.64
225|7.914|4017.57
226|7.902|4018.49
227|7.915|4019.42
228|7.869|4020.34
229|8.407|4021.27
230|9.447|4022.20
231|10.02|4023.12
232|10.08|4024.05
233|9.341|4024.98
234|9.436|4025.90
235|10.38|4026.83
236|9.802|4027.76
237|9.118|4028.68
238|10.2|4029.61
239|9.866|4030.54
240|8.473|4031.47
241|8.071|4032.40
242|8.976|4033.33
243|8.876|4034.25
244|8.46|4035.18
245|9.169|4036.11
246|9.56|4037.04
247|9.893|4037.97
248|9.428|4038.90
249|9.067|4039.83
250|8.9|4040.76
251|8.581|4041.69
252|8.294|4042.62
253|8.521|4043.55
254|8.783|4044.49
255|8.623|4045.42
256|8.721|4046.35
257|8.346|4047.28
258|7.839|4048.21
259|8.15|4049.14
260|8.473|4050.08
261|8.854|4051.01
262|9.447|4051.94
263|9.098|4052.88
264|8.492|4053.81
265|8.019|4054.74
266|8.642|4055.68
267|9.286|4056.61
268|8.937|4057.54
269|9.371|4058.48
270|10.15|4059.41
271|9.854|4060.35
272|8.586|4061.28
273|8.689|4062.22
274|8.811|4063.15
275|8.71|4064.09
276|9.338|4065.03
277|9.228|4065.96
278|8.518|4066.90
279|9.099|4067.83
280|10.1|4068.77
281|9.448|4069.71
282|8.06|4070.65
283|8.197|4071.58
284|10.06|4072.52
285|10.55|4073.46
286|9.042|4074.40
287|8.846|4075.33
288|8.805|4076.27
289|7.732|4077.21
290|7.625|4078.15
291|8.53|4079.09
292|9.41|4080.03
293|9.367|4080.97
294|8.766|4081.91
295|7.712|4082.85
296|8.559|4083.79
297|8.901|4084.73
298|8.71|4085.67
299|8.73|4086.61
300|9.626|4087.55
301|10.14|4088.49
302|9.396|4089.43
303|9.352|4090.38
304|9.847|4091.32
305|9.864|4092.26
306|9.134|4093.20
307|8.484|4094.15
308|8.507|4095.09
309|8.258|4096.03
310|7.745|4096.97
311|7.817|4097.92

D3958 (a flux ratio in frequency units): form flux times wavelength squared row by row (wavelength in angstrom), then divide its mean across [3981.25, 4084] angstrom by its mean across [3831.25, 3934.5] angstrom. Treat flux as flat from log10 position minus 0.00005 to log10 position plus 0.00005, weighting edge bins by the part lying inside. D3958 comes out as 1.10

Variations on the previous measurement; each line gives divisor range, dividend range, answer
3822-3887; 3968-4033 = 1.10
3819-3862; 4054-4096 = 1.30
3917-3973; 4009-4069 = 1.13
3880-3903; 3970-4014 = 1.08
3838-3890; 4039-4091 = 1.09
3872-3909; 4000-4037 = 1.11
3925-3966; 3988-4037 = 1.14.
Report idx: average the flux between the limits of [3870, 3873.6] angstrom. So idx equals 8.75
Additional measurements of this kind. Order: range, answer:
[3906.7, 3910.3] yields 9.23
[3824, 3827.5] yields 7.08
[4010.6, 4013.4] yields 8.37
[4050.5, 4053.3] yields 9.12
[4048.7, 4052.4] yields 8.73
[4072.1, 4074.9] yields 9.88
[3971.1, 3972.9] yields 6.09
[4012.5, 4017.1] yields 9.1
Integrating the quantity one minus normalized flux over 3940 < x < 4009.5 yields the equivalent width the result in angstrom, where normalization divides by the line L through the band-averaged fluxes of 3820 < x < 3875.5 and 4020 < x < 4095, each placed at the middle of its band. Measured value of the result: 3.4 angstrom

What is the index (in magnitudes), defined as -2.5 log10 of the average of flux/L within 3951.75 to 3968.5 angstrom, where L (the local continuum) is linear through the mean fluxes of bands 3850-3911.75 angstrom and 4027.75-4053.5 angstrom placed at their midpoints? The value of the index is 0.15 mag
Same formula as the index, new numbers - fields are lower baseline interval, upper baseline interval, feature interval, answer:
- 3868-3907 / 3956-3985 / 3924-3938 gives 0.09 mag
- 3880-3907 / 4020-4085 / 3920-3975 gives 0.06 mag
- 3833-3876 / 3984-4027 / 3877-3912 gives 0.03 mag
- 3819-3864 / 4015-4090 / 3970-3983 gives 0.11 mag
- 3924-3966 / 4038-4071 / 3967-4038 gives -0.02 mag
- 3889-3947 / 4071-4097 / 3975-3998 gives 0.06 mag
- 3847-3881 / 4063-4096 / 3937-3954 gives 0.09 mag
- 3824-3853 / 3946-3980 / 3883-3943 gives -0.08 mag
